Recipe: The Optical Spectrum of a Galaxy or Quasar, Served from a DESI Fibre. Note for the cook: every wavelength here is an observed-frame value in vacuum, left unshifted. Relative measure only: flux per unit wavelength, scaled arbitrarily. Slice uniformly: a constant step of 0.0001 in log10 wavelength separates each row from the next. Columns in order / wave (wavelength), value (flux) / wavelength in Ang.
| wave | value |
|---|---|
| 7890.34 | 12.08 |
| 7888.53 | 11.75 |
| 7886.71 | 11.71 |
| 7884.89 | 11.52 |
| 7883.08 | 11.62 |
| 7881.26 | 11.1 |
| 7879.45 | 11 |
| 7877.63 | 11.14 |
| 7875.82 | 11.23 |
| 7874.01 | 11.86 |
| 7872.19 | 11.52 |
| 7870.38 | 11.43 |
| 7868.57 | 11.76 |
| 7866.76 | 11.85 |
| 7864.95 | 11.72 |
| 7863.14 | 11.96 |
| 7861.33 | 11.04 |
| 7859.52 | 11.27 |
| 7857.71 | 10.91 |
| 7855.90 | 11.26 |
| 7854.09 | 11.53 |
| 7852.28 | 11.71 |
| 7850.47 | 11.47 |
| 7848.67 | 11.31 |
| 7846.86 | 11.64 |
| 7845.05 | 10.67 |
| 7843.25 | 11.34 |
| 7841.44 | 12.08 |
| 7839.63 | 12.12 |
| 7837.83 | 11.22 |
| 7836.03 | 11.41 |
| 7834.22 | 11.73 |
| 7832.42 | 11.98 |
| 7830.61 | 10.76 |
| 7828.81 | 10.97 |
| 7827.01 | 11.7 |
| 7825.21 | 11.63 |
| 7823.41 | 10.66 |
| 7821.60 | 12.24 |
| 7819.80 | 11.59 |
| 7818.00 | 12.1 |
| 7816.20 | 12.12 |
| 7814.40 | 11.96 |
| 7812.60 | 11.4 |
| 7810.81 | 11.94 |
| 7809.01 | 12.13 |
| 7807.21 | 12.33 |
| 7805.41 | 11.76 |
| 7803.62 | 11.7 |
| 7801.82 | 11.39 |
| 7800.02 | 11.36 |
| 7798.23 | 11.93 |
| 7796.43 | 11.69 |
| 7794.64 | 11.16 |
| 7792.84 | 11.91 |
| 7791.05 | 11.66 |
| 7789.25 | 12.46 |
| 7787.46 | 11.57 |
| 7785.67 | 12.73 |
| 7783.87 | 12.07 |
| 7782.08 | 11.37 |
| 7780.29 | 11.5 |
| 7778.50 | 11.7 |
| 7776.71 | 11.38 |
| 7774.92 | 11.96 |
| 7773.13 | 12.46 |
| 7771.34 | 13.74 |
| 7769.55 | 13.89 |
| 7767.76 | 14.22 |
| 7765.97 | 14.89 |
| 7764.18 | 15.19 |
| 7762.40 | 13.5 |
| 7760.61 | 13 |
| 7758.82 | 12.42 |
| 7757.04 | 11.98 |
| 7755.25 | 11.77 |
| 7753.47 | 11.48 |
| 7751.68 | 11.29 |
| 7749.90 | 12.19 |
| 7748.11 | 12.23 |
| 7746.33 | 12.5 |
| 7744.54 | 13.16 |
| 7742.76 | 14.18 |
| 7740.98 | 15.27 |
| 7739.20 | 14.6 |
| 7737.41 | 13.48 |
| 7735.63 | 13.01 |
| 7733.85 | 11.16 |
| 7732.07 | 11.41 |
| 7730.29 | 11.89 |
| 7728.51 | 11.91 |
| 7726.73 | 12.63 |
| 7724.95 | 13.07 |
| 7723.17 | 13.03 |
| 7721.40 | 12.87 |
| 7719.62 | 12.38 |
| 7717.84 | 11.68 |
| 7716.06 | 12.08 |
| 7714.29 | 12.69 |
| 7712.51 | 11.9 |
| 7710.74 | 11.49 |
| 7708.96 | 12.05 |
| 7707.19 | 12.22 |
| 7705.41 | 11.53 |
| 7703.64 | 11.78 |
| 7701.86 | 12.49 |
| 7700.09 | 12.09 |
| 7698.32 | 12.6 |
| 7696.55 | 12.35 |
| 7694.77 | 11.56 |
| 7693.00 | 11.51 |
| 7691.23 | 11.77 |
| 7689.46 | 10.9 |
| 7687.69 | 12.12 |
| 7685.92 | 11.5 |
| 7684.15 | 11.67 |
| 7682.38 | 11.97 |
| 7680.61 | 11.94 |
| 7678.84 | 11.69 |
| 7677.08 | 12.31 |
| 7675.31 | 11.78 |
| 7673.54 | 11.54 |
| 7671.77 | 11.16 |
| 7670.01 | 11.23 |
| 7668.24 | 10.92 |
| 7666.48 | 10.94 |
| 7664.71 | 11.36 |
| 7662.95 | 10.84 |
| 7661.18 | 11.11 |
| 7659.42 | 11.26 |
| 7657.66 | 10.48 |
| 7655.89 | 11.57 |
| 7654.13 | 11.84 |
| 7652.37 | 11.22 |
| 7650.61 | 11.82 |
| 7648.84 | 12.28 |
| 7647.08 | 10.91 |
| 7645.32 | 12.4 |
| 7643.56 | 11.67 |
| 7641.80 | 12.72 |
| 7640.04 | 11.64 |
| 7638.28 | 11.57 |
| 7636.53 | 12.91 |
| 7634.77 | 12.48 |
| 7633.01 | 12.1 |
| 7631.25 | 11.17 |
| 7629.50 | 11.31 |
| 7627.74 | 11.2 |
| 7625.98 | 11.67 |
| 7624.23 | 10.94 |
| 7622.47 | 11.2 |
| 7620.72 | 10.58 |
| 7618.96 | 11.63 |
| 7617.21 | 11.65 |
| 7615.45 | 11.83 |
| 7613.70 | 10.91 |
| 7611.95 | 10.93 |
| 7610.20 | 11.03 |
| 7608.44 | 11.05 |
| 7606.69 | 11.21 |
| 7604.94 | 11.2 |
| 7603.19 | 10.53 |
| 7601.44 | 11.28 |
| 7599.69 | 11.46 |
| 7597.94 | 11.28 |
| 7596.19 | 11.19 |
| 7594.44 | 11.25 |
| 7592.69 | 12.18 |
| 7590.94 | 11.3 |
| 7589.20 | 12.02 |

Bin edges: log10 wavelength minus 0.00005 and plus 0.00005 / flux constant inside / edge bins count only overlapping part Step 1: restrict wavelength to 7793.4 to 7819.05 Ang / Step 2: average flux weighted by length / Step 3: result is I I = 11.8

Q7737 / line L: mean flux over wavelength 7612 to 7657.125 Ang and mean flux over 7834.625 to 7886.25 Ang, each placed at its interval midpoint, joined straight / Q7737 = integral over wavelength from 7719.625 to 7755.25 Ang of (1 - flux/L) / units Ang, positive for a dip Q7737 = -3.5 Ang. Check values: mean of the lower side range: 11.6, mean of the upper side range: 11.5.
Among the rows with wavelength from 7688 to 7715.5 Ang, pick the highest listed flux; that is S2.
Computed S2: 12.69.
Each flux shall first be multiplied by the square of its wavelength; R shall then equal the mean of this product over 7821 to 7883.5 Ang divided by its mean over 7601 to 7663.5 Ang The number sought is 1.06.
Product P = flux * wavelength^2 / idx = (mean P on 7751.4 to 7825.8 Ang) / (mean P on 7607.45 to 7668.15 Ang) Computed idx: 1.10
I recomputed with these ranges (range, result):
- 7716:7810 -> 12.5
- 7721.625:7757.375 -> 12.6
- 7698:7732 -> 12.2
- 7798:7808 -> 11.7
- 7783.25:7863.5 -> 11.6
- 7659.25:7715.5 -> 11.7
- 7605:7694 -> 11.5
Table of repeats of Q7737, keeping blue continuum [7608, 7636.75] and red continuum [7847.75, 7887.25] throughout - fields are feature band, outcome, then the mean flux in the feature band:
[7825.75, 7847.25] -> -0.04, 11.5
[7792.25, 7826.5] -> -0.88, 11.7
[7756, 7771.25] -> -2.92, 13.6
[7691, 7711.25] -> -0.96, 12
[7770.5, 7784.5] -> -0.71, 12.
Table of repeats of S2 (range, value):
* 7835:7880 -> 12.12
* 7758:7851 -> 15.19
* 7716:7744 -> 15.27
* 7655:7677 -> 11.78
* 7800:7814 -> 12.33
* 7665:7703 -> 12.6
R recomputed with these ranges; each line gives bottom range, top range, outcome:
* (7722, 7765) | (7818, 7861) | 0.92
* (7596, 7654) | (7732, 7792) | 1.15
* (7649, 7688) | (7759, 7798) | 1.13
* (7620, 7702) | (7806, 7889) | 1.04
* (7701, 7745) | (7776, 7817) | 0.96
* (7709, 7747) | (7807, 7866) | 0.94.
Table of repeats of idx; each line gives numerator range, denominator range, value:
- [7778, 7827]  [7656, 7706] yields 1.05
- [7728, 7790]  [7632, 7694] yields 1.12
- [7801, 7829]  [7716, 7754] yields 0.95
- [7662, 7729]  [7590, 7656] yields 1.05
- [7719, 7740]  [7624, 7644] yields 1.09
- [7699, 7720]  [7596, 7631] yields 1.10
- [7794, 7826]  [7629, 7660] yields 1.04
